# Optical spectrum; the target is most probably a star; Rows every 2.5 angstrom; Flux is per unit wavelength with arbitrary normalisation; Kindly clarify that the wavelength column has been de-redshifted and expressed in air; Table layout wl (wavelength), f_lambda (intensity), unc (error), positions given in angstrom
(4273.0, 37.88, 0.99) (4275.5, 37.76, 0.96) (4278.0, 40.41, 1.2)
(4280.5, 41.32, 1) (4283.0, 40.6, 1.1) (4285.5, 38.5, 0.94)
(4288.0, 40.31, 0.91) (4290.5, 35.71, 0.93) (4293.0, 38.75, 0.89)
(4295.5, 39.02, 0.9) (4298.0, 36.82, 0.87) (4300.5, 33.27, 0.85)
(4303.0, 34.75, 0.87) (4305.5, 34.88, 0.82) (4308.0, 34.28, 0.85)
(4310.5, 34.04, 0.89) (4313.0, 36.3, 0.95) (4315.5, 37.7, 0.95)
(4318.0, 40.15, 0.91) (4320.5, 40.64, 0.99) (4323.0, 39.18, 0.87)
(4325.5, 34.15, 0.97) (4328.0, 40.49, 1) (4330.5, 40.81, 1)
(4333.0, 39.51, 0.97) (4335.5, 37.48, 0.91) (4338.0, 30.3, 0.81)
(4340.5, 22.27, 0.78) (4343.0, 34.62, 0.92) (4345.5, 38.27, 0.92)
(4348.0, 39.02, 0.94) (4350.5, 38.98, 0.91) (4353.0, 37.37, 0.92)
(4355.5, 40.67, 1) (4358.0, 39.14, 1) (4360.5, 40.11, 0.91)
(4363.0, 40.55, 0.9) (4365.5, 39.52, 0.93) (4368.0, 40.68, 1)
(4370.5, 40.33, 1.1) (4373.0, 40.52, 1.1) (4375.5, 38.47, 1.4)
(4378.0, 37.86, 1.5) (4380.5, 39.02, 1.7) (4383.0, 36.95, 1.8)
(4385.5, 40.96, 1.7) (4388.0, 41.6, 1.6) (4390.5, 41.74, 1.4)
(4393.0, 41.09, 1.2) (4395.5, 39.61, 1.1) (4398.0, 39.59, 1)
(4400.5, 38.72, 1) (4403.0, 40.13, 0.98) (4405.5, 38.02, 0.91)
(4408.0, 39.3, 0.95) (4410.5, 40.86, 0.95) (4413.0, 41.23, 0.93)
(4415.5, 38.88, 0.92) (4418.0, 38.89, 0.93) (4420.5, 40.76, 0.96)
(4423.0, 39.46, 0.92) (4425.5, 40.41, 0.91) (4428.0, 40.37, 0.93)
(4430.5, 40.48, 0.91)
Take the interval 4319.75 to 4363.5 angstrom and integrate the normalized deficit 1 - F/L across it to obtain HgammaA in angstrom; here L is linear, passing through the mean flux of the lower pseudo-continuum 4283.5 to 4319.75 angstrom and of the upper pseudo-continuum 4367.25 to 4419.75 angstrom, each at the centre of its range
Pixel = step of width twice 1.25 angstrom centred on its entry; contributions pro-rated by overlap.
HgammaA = 0.9 angstrom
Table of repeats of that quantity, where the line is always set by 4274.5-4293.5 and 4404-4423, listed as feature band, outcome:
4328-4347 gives 2.0 angstrom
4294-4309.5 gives 1.5 angstrom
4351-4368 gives -0.1 angstrom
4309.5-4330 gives 0.7 angstrom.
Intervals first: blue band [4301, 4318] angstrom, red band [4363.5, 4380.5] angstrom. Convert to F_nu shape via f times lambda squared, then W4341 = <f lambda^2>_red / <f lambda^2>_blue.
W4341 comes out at 1.1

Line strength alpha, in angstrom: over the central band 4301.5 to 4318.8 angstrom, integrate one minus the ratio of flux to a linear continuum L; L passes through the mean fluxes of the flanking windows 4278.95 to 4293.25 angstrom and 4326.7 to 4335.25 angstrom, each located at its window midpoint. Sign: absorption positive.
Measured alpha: 1.6 angstrom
